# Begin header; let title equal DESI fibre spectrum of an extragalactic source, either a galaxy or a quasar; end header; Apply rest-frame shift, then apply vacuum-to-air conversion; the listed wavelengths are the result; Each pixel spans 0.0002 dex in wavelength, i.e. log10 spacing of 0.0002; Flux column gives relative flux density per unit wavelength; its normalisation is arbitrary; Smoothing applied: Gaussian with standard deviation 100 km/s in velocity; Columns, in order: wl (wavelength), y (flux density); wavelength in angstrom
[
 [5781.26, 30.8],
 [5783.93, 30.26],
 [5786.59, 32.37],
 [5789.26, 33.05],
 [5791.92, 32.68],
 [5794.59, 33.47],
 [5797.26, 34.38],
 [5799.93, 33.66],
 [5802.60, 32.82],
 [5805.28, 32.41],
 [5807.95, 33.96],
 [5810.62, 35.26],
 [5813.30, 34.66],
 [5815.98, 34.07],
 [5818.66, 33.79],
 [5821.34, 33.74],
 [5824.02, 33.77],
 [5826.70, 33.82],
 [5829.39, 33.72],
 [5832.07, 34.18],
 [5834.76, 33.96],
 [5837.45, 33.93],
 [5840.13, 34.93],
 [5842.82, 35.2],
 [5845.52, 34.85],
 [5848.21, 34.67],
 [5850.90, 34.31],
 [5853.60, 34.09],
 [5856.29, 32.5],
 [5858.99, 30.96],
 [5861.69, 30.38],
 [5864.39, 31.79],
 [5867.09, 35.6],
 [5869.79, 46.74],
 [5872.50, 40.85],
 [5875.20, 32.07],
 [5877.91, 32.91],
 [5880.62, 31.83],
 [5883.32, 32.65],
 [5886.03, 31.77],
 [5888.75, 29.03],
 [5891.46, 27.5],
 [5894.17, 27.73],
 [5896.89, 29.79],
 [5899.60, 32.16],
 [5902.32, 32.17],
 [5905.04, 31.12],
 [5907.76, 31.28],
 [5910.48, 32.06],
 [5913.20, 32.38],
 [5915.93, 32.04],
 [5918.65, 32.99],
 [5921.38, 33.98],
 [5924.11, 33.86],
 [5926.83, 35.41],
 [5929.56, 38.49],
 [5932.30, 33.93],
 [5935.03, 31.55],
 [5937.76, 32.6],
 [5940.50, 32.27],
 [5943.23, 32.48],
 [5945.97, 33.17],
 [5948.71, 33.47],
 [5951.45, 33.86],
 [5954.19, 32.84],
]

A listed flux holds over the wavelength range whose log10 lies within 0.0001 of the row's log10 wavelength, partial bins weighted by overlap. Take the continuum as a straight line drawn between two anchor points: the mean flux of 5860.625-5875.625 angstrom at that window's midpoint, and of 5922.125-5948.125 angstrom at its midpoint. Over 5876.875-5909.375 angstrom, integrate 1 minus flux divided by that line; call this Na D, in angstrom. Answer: 4.3 angstrom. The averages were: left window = 36.6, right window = 33.7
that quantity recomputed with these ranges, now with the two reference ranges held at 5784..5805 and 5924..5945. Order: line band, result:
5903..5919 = 0.83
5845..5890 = -0.70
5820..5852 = -0.99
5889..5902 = 1.58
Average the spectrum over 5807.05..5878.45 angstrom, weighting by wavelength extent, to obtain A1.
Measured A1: 34.5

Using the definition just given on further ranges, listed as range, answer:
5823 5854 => 34.3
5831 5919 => 33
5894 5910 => 31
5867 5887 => 35.6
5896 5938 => 32.9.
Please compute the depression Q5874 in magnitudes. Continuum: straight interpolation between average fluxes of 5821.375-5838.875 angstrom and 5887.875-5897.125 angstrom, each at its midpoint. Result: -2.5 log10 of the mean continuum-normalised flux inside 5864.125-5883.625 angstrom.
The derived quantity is -0.20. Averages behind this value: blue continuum 33.9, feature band 35.9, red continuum 28.3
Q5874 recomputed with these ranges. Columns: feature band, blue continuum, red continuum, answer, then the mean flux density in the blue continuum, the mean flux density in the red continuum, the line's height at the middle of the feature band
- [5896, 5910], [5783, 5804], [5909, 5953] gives 0.06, 32.9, 33.4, 33.3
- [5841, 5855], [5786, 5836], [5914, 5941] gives -0.03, 33.7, 33.7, 33.7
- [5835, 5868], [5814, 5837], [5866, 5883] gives 0.05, 33.9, 36.4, 35.2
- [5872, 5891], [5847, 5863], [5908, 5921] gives 0.01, 32.8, 32.4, 32.6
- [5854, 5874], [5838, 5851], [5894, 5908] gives -0.06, 34.8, 30.9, 33.5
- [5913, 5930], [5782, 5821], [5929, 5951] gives -0.02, 33.3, 33.3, 33.3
